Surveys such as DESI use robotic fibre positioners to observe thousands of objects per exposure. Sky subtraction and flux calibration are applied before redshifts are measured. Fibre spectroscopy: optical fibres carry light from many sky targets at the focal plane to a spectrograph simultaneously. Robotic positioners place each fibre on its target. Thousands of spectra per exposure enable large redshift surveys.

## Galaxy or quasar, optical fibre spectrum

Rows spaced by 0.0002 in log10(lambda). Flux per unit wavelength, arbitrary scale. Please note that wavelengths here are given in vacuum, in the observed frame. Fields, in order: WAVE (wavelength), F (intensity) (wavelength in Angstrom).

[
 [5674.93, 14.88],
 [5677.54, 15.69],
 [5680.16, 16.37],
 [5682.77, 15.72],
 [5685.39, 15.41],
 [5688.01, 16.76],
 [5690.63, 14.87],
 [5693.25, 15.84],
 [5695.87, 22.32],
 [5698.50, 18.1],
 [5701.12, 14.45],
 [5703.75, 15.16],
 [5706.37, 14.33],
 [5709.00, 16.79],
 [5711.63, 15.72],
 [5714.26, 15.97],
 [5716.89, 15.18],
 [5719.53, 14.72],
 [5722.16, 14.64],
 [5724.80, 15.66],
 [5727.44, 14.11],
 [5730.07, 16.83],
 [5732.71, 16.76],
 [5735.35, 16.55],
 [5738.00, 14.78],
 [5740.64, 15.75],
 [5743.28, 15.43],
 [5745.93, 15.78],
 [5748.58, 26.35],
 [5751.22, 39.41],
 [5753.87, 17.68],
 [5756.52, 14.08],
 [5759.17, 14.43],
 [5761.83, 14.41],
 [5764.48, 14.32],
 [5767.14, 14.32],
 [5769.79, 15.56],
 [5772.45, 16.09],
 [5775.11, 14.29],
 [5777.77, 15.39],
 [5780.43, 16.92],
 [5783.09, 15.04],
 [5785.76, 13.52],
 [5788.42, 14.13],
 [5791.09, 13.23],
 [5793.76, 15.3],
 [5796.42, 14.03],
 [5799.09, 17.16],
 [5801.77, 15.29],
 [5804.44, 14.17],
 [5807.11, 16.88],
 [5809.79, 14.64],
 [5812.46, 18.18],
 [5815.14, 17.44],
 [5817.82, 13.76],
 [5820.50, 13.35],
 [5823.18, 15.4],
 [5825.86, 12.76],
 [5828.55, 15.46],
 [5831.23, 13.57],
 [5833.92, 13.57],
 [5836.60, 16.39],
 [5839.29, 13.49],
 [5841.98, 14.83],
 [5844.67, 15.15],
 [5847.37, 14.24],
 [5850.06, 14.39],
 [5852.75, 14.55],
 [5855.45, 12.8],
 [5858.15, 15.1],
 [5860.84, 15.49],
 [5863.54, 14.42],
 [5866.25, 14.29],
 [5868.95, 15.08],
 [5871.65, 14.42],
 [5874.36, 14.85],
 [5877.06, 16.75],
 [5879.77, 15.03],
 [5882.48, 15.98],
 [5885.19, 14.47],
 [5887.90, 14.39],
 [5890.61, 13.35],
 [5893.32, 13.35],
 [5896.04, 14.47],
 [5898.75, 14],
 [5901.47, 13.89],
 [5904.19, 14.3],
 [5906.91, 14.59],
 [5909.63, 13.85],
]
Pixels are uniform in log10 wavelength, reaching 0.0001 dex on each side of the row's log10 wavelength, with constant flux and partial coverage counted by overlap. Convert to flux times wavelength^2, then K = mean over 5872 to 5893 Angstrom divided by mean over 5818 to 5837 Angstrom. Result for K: 1.07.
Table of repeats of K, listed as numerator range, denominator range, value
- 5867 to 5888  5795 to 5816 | 0.97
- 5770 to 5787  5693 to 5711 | 0.94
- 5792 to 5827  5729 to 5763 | 0.85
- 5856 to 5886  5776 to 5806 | 1.03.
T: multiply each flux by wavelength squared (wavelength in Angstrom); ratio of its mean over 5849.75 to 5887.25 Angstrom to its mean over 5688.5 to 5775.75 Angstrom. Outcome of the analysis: 0.9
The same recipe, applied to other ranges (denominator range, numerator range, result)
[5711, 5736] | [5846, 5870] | 0.97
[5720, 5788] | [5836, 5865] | 0.90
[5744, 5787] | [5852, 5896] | 0.88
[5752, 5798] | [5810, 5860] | 0.99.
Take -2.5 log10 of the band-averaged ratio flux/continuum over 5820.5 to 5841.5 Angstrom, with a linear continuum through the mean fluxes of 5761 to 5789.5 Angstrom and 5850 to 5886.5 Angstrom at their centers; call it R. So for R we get 0.04 mag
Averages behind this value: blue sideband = 14.9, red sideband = 14.8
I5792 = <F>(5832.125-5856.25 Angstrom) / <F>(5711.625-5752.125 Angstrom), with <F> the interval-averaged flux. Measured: 0.82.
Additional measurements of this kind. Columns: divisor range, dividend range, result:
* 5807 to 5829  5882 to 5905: 0.93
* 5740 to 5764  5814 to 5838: 0.76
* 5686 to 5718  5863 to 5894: 0.90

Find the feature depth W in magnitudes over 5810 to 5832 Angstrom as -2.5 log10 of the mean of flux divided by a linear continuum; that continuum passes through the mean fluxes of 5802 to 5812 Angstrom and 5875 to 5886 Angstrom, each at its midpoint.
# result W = 0.04 mag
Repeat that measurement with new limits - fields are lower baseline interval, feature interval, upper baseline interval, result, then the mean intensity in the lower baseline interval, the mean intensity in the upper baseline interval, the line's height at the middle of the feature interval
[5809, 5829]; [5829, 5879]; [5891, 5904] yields -0.006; 15.1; 13.9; 14.6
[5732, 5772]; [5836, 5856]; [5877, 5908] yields 0.076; 17.7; 14.5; 15.5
